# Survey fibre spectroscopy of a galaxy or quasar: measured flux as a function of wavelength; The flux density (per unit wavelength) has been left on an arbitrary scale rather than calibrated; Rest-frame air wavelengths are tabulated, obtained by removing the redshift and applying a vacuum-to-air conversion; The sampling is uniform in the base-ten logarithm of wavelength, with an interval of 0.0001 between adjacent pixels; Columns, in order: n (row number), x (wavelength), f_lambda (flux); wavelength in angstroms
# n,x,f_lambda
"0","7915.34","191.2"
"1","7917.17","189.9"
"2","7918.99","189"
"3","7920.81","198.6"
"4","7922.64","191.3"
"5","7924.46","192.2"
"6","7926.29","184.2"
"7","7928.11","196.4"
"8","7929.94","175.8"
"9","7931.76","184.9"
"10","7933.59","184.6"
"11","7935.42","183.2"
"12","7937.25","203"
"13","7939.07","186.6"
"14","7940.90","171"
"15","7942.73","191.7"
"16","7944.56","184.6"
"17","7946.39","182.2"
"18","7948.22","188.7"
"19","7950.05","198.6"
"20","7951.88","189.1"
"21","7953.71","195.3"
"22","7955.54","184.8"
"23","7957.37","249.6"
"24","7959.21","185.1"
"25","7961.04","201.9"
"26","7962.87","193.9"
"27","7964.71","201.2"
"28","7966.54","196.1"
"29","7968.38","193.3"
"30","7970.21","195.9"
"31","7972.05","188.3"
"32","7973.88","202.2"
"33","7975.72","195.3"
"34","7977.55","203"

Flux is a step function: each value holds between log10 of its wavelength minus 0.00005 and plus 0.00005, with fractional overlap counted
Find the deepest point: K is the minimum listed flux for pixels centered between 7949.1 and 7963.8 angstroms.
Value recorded 184.8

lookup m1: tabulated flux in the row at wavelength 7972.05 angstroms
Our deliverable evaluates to 188.3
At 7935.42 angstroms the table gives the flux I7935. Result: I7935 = 183.2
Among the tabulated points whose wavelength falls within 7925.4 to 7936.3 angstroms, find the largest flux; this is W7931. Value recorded 196.4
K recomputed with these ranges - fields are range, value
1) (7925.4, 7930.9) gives 175.8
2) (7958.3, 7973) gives 185.1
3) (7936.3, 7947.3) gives 171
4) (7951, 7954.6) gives 189.1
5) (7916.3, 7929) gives 184.2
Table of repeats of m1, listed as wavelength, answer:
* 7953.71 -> 195.3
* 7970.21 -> 195.9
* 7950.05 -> 198.6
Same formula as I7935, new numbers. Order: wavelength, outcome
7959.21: 185.1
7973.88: 202.2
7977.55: 203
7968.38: 193.3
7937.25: 203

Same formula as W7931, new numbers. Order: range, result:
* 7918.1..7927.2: 198.6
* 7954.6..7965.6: 249.6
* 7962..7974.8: 202.2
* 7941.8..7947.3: 191.7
